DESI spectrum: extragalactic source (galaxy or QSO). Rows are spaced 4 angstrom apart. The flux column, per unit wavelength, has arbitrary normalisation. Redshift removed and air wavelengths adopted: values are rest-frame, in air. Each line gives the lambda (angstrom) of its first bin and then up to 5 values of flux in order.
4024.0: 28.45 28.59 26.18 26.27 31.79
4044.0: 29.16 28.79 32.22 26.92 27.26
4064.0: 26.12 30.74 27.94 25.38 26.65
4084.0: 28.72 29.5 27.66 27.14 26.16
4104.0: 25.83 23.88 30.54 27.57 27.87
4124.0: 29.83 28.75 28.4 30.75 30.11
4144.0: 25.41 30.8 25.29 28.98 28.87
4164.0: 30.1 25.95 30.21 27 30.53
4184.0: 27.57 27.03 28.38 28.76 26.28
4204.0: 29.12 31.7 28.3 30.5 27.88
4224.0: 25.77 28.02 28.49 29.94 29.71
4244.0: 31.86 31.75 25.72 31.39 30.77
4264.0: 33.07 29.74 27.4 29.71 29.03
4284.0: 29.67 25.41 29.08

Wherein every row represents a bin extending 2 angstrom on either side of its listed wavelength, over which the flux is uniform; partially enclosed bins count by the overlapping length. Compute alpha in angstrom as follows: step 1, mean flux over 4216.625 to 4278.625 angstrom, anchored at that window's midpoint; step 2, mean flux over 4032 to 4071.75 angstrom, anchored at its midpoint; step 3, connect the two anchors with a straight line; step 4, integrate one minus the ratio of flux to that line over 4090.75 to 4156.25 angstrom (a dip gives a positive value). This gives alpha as 2.3 angstrom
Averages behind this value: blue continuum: 28.6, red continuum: 29.4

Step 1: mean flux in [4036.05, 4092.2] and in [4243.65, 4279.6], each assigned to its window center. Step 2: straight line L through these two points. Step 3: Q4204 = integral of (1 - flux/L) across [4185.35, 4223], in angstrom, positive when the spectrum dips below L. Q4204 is 1.3 angstrom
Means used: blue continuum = 28.4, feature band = 28.6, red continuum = 30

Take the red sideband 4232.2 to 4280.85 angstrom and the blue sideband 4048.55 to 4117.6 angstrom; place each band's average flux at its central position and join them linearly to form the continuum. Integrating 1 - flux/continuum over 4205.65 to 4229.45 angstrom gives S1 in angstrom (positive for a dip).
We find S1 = 0.6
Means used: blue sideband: 27.7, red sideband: 30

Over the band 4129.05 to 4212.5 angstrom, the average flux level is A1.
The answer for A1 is 28.6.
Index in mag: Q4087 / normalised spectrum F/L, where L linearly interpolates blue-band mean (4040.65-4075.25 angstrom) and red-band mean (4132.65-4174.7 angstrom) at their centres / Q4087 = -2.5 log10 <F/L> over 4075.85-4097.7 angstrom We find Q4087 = 0.04 mag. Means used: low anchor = 28.6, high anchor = 28.6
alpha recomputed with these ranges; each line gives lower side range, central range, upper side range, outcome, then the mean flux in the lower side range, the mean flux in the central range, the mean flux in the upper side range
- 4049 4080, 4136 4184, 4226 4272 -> 0.8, 28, 28.5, 29.9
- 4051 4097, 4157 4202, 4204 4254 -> 0.8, 27.9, 28.3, 29.1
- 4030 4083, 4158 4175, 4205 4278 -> 0.2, 28.1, 28.7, 29.5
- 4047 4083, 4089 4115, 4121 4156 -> 1.2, 28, 27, 28.7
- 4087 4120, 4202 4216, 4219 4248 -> -0.5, 27.3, 29.8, 29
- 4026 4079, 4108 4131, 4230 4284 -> 0.3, 28.2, 28.5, 29.9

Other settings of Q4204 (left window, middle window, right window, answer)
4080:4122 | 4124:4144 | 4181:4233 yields -1.01 angstrom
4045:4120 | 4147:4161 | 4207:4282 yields 0.11 angstrom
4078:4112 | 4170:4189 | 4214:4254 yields -0.20 angstrom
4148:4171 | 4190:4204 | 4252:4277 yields 0.41 angstrom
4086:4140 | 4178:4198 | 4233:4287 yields 0.37 angstrom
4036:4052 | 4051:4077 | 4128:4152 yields 1.33 angstrom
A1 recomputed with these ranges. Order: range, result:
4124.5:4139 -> 29.4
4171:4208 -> 28.5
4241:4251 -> 31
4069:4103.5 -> 27.4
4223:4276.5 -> 29.6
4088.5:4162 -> 28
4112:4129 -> 28.7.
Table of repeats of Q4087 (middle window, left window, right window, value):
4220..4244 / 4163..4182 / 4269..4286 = 0.01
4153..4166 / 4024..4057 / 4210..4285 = 0.00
